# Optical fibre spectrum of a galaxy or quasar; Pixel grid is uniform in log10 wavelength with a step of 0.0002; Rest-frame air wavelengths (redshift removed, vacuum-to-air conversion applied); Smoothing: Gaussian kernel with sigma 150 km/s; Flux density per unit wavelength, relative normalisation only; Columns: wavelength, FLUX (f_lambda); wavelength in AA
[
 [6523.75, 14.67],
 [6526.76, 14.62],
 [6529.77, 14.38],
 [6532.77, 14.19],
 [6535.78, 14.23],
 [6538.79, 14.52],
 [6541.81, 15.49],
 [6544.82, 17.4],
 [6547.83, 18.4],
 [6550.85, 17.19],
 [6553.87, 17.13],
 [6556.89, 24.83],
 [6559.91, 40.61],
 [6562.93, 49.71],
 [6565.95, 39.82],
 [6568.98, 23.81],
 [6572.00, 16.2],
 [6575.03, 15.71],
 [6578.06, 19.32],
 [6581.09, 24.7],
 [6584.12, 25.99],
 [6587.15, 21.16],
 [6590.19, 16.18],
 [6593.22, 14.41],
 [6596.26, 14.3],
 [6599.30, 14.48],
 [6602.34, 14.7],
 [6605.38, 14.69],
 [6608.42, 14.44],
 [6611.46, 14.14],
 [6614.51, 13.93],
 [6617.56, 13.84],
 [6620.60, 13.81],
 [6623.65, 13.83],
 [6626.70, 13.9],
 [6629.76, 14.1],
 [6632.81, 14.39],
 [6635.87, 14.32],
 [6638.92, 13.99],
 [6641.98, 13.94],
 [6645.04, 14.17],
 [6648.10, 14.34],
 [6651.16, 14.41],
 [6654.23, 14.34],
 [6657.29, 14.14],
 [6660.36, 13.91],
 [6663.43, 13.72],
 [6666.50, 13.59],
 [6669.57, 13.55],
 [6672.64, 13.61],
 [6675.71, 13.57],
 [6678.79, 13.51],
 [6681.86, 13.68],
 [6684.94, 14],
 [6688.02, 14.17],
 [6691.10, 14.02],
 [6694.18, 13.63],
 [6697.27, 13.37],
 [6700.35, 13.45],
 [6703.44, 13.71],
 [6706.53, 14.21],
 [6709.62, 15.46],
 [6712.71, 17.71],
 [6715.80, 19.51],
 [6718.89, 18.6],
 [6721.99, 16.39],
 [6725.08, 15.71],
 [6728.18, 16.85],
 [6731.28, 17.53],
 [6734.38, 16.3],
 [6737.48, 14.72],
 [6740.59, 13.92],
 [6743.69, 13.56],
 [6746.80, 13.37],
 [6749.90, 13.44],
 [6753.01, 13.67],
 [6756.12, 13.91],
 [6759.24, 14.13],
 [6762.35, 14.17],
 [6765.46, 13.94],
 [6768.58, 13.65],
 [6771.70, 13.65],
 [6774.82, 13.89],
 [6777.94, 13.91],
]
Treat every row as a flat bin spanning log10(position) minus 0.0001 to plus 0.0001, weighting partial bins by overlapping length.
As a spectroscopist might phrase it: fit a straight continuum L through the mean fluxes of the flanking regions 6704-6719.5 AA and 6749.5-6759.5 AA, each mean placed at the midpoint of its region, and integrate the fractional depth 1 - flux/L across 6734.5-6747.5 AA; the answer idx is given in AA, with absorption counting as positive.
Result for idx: 0.48 AA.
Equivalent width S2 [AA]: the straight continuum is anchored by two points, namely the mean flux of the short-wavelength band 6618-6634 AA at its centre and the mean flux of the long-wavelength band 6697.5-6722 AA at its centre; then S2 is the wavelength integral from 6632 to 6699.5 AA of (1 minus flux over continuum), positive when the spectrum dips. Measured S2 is 4.49 AA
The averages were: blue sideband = 14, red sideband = 16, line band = 13.9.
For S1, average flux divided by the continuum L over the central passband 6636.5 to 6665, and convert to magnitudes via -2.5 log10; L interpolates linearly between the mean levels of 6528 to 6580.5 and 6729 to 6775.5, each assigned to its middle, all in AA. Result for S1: 0.28 mag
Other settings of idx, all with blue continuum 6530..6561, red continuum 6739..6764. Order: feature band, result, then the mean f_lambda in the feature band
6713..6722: -2.3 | 18.4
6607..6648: 6.8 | 14.1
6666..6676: 1.4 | 13.6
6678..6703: 2.6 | 13.7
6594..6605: 1.9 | 14.5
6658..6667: 1.2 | 13.8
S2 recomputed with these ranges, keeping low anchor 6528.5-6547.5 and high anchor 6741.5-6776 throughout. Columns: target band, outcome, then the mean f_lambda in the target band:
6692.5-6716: -1.2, 14.9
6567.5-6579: -2.8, 18.7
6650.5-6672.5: 0.8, 13.9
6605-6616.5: 0.4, 14.2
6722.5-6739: -2.7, 16.2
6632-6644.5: 0.4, 14.1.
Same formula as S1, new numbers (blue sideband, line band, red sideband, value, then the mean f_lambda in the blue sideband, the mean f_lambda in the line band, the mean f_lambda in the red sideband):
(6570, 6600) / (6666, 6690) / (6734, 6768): 0.16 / 18.4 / 13.7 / 14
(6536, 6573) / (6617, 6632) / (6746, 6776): 0.43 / 24.4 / 13.9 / 13.8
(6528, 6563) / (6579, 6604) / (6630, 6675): -0.03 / 20.3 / 18.2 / 14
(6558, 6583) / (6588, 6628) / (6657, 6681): 0.50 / 28.6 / 14.5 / 13.7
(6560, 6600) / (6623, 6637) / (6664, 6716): 0.34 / 23.5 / 14.1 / 14.3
